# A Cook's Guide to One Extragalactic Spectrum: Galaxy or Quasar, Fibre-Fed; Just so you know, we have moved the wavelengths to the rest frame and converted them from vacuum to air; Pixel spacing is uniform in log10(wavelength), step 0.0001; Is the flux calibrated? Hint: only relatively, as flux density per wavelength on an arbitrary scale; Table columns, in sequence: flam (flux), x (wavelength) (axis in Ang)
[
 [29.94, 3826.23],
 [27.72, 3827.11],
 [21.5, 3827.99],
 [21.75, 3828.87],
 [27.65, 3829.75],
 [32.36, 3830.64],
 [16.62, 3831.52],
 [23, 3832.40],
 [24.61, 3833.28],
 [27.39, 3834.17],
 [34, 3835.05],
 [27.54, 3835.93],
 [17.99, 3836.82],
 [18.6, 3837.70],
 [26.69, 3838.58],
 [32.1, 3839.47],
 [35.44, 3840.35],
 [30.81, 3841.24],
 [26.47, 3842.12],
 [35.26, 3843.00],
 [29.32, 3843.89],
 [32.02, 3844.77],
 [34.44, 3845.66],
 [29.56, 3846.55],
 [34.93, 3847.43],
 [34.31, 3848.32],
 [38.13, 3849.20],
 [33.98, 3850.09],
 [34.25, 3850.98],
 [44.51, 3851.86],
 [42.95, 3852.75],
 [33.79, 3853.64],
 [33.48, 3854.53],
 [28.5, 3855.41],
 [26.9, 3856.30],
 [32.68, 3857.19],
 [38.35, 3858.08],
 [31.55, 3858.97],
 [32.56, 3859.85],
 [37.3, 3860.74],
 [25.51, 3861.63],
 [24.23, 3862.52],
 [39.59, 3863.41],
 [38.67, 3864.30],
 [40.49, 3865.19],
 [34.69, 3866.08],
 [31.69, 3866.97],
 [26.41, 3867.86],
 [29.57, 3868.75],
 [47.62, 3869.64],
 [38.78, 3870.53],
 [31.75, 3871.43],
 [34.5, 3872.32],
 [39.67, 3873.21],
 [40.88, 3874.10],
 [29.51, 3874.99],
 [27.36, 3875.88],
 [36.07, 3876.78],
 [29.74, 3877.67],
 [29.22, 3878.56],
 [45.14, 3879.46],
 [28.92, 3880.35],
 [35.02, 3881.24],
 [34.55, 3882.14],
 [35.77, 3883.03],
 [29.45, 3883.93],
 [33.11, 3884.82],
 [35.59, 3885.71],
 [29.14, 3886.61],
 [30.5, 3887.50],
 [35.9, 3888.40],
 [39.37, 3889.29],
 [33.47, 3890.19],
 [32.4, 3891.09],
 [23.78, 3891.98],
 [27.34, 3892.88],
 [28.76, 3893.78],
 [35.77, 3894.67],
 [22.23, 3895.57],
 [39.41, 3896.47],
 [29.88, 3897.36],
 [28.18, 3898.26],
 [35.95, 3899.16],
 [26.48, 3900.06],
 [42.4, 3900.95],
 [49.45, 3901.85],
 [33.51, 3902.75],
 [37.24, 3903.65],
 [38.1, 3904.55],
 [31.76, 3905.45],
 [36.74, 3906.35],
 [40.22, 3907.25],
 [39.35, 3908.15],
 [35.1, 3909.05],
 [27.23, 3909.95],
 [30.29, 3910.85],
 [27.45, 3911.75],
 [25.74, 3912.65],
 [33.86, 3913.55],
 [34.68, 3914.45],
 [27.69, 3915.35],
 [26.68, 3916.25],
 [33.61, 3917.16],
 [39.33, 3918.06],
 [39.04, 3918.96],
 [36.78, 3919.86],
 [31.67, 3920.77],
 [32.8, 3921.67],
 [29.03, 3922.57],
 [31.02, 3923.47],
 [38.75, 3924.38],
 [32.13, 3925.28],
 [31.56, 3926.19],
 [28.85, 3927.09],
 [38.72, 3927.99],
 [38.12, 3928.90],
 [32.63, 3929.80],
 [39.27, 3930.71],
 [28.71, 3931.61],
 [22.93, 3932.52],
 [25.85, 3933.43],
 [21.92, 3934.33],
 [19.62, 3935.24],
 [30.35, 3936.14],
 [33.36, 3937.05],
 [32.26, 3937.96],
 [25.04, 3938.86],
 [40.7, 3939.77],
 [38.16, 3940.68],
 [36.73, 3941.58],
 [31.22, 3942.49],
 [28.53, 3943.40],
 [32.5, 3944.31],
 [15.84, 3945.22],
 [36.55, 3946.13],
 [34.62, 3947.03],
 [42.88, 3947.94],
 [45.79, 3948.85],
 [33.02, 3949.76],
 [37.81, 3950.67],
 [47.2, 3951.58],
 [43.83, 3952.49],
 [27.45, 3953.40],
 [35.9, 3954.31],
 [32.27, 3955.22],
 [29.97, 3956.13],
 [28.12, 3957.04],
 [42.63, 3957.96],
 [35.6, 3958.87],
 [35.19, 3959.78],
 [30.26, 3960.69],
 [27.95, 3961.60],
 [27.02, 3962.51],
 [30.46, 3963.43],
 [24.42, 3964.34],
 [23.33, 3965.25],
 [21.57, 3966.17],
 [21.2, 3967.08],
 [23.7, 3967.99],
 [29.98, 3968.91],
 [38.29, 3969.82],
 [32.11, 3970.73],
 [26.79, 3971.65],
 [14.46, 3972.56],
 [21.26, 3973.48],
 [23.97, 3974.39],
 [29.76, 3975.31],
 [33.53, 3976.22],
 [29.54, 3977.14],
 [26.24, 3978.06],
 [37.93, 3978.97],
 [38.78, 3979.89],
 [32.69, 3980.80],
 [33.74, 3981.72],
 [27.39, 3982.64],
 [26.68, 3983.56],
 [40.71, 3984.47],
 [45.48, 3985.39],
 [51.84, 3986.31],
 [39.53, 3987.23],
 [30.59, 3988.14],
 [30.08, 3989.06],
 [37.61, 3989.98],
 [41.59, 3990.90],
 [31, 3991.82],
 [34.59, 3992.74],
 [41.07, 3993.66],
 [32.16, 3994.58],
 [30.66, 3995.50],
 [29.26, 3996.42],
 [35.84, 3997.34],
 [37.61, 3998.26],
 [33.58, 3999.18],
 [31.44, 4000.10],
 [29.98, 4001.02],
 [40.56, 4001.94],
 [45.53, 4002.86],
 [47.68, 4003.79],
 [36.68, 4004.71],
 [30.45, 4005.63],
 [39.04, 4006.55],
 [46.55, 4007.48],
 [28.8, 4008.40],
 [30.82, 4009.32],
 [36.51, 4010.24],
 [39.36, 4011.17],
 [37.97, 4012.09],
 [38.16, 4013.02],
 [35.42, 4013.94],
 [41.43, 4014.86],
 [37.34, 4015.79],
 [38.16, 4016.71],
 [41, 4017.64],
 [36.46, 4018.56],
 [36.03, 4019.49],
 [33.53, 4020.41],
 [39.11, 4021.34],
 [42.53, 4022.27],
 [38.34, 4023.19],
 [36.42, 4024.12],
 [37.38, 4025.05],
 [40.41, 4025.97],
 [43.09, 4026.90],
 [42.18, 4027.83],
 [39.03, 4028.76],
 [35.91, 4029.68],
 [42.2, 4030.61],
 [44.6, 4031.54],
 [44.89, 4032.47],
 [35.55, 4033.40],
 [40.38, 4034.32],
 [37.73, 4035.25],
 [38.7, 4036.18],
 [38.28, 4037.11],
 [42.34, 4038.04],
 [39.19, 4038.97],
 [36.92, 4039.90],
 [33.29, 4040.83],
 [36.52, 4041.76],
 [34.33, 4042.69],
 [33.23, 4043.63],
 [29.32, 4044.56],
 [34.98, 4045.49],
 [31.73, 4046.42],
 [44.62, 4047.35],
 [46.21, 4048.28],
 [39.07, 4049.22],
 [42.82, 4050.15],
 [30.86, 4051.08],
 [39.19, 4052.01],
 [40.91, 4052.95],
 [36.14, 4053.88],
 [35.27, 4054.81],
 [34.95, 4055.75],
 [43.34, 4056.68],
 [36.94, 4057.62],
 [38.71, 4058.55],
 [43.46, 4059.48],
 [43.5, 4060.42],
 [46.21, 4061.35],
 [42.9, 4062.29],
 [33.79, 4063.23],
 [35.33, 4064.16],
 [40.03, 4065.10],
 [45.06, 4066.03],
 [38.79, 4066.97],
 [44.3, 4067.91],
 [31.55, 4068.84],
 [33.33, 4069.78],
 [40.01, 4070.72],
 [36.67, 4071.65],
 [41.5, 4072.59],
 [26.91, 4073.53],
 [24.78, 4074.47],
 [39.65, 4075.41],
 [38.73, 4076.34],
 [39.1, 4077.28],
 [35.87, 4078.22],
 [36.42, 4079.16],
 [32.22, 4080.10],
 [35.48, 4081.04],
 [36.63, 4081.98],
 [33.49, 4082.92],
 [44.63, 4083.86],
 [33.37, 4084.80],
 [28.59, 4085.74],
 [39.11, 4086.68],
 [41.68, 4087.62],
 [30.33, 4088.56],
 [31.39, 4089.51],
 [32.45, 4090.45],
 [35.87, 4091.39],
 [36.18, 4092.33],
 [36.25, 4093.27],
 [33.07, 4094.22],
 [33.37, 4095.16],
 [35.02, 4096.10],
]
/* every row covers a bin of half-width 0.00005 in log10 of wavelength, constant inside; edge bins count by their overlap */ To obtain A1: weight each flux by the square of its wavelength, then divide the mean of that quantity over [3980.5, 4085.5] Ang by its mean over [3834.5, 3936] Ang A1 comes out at 1.23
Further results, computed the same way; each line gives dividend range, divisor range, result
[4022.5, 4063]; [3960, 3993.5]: 1.29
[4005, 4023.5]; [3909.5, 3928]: 1.22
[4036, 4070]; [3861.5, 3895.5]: 1.25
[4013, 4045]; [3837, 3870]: 1.27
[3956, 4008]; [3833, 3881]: 1.07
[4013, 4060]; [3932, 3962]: 1.22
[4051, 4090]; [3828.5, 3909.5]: 1.26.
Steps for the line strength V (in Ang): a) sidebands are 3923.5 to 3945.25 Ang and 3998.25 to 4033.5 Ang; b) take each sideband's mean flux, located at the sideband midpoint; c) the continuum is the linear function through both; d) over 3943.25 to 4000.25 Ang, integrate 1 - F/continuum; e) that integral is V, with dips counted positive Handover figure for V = 3.02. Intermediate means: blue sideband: 31.3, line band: 32.6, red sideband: 38.3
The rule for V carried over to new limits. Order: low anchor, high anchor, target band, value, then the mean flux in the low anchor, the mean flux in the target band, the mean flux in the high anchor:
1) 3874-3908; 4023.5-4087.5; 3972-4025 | 1.6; 33.6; 35.3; 37.9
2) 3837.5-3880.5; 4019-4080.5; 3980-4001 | 0.9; 33.6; 35.2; 38.1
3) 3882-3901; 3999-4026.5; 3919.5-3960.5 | 1.3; 32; 33.2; 37.6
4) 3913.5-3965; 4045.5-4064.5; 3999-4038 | -1.3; 32.7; 38.4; 39.2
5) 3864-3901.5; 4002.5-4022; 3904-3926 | 0.8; 33.5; 33.3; 37.9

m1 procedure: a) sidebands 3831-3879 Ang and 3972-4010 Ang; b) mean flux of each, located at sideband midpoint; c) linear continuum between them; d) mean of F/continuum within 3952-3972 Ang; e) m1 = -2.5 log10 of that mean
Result 0.12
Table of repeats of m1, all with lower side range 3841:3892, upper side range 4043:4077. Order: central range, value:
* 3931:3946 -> 0.205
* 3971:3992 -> 0.113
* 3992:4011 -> 0.022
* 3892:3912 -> 0.030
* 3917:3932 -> 0.023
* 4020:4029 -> -0.058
